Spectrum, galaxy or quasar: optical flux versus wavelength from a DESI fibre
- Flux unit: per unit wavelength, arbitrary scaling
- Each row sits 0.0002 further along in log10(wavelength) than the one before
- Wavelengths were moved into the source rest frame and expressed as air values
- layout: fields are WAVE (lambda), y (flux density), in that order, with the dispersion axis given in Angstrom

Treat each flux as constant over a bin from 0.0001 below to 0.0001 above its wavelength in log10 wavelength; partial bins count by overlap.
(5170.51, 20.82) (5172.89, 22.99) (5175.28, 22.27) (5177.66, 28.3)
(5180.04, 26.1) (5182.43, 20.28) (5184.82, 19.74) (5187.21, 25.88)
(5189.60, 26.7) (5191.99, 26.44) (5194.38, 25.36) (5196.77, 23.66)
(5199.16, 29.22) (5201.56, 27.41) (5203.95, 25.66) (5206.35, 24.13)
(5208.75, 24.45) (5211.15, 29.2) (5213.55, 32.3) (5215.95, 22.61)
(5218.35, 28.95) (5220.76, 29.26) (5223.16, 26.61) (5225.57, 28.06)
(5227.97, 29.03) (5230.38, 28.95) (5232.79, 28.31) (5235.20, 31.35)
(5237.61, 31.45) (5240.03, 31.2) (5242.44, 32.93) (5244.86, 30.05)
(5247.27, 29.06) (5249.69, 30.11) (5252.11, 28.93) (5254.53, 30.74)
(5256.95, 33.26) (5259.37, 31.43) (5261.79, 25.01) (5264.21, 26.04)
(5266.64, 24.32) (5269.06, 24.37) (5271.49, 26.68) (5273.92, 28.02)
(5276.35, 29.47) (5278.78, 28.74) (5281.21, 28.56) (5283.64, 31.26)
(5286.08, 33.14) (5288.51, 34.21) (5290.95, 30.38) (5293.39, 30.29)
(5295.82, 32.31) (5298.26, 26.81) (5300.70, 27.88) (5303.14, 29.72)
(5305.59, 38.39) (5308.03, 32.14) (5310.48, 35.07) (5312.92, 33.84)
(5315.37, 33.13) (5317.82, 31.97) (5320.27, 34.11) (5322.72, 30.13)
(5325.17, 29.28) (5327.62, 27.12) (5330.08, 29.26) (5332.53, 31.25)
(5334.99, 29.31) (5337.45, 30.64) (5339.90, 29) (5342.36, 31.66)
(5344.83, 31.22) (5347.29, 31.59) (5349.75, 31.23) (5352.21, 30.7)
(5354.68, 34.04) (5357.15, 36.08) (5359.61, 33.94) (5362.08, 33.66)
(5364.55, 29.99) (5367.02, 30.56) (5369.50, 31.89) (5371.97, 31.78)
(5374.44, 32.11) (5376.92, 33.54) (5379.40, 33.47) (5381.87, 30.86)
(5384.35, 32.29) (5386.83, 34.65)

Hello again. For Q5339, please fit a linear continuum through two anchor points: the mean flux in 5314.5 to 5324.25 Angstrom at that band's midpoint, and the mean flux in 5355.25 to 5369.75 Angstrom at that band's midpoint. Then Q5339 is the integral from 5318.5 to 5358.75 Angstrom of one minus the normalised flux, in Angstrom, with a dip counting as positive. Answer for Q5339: 1.7 Angstrom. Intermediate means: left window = 32.2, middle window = 31.1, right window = 32.8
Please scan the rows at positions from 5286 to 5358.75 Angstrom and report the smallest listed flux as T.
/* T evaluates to 26.81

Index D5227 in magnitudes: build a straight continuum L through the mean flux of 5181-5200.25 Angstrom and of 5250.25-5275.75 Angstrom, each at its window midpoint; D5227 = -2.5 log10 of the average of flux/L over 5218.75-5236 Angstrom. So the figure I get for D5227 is -0.095 mag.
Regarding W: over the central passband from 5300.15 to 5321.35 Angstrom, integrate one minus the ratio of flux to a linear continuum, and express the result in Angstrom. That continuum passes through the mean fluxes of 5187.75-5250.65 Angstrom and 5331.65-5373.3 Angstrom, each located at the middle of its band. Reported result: -1.7 Angstrom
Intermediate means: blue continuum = 28.1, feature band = 33.1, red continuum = 31.7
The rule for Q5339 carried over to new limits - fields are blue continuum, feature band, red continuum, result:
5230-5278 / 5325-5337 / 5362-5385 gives 0.6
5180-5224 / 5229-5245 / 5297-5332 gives -1.7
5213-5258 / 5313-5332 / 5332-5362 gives 0.2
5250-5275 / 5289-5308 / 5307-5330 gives -0.4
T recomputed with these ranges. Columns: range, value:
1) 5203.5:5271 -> 22.61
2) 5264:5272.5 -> 24.32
